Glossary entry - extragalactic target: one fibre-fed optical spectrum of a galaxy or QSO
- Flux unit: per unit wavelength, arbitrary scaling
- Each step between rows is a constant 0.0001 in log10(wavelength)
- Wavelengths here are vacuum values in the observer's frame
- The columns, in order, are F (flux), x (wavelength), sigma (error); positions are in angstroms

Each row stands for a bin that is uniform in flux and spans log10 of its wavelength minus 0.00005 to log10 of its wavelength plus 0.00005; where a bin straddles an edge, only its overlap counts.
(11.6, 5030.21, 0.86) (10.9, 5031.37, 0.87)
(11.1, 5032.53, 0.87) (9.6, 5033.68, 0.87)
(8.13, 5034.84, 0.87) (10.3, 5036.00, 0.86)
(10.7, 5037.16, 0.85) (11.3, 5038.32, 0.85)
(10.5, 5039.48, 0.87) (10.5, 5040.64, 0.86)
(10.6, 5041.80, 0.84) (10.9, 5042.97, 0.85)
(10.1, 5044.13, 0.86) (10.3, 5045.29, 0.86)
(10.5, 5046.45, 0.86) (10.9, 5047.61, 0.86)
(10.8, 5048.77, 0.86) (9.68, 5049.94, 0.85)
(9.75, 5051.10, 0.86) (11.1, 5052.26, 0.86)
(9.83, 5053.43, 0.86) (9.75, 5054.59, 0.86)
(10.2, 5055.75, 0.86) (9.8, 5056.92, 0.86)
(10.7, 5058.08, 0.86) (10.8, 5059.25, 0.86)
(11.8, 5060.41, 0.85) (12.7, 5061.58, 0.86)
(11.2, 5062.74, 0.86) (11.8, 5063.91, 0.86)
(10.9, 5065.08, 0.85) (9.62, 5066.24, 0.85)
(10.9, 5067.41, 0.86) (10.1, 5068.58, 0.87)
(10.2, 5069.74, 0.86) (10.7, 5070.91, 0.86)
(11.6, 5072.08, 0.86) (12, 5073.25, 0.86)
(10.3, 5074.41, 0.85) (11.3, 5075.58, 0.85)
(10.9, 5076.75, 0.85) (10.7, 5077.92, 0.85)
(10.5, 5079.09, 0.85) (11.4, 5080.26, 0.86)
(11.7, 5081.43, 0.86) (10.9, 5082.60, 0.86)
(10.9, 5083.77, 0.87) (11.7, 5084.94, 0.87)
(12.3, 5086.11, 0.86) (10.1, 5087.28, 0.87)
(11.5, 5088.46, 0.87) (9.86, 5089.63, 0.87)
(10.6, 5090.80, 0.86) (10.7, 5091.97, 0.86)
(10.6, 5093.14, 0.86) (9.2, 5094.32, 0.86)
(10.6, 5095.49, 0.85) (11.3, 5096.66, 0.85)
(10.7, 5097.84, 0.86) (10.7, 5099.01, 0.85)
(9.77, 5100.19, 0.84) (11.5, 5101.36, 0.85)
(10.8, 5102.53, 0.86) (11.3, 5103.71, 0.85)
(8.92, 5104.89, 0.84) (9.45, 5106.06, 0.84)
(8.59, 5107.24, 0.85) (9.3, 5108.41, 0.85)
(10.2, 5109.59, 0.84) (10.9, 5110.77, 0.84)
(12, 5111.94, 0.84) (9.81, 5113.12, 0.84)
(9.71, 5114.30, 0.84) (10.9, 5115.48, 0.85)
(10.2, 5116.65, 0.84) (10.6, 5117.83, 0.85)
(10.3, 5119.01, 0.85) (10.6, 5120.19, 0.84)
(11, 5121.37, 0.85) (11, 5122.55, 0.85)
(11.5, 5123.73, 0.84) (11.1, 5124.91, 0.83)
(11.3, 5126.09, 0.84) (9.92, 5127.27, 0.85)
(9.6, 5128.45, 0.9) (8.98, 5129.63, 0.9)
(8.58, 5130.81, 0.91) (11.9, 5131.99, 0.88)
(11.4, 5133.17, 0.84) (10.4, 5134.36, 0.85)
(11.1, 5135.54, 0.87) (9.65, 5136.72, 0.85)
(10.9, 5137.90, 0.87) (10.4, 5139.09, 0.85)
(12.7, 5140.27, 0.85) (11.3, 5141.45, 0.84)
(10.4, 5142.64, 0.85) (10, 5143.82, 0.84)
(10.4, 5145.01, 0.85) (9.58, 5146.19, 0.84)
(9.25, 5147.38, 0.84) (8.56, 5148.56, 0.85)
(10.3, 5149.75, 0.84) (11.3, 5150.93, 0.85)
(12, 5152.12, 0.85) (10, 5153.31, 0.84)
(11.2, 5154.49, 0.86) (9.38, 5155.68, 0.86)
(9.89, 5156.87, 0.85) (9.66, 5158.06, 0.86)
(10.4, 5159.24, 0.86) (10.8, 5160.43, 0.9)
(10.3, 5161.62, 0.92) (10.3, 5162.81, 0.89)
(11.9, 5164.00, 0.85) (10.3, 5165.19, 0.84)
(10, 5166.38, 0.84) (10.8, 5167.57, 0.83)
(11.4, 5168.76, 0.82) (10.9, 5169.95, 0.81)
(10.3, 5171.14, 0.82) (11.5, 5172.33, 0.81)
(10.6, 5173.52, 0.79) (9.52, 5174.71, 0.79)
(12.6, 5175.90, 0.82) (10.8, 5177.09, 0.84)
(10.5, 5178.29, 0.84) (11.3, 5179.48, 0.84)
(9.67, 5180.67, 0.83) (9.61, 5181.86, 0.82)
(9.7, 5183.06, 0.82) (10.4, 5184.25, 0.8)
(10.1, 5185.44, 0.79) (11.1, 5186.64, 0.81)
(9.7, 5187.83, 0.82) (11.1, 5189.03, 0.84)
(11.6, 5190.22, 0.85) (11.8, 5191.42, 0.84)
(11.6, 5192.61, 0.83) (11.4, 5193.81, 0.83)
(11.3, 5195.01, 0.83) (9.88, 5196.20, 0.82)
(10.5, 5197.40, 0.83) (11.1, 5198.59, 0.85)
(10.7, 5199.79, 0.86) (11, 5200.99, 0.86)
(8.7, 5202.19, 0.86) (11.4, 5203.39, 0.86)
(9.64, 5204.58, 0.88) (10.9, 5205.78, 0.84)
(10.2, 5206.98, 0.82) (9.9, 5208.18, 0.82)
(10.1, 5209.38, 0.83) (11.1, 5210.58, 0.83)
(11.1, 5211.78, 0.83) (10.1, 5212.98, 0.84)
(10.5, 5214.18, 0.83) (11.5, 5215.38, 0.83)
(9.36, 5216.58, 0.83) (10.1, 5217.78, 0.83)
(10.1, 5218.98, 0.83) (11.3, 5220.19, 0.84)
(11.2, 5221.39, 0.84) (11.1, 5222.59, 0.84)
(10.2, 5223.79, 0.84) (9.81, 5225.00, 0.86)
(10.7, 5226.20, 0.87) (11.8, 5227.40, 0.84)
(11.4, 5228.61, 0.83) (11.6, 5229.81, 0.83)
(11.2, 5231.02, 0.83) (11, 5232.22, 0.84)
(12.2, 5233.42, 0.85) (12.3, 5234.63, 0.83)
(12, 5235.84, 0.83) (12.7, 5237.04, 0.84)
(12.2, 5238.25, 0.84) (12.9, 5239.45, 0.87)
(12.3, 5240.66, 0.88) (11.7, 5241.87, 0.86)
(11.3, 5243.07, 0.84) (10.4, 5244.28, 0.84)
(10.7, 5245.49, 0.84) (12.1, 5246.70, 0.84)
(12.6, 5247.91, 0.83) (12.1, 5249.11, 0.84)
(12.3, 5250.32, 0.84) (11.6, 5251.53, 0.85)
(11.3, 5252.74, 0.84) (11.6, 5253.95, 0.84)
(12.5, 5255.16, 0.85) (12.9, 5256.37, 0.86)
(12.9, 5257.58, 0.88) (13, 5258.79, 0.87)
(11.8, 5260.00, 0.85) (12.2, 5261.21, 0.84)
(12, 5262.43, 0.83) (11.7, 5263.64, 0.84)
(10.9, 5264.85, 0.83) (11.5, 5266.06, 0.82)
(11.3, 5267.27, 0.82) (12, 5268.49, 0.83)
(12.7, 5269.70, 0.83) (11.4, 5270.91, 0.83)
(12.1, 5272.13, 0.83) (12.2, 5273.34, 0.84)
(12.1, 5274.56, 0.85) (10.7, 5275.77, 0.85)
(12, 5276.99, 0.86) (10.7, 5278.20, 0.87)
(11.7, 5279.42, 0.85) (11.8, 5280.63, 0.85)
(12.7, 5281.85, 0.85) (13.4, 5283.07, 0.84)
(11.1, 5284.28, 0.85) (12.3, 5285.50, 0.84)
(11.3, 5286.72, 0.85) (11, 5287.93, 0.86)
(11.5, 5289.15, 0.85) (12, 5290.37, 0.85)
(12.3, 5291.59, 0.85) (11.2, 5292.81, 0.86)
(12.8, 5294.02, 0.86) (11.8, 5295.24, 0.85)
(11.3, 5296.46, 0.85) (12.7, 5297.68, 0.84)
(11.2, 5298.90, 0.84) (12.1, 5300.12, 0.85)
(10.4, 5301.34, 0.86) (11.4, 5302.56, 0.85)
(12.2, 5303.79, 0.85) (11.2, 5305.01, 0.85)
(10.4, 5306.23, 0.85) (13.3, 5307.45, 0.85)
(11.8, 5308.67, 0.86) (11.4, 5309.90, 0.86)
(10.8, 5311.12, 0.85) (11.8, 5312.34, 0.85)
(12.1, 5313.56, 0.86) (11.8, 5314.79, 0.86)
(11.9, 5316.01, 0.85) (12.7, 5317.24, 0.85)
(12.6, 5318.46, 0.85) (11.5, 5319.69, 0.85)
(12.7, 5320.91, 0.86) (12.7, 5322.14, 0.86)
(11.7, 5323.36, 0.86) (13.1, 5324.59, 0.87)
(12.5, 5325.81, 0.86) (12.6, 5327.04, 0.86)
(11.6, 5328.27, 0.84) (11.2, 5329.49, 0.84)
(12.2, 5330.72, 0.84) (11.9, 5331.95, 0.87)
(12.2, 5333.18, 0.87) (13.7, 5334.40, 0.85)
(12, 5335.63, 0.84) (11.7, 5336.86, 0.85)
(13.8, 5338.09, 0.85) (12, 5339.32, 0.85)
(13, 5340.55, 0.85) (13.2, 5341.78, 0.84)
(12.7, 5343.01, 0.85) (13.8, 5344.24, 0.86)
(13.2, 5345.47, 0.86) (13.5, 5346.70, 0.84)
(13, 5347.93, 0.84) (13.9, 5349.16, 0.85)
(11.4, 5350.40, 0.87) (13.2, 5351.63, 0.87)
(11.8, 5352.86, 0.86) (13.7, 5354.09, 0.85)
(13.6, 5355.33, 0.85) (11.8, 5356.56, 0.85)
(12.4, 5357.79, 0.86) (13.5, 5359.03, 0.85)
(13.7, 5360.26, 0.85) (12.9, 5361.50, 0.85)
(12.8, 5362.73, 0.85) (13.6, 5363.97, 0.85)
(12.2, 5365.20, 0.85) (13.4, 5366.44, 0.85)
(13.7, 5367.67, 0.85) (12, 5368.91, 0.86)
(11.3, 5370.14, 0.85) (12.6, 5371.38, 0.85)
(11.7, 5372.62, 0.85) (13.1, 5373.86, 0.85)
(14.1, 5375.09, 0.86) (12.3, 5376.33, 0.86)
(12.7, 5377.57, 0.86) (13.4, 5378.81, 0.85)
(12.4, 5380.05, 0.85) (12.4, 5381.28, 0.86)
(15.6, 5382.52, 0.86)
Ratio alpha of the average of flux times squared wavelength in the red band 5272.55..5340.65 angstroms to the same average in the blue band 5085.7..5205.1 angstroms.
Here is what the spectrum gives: 1.21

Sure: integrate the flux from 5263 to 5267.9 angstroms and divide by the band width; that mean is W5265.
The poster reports 11.4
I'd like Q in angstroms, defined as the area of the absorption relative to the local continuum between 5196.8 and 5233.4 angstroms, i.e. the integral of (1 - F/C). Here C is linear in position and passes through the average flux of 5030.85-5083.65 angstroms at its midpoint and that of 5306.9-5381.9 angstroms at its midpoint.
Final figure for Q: 3.3 angstroms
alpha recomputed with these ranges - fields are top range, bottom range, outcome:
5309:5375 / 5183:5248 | 1.20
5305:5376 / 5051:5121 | 1.30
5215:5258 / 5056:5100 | 1.13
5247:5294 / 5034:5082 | 1.21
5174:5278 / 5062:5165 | 1.11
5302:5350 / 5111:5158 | 1.27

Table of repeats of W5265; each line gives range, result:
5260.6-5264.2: 12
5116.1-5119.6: 10.4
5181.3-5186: 9.96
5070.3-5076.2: 11.2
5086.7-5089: 10.7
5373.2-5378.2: 13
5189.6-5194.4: 11.6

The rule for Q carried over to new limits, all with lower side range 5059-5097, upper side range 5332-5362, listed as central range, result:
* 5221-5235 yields 1.0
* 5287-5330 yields 2.5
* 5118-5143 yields 1.5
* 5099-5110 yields 1.1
